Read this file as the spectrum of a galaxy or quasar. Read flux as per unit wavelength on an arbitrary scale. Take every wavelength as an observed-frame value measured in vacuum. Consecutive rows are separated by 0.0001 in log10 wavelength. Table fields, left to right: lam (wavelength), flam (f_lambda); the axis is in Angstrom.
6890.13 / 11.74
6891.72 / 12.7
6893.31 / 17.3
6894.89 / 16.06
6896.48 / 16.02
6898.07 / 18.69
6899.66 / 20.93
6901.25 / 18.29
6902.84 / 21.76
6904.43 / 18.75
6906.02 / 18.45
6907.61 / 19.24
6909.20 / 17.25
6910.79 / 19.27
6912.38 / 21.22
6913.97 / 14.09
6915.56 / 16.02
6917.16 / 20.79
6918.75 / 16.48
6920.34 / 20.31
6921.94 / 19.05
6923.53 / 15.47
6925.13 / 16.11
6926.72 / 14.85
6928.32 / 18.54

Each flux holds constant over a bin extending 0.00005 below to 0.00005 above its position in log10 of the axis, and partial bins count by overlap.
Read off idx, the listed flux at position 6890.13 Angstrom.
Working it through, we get 11.74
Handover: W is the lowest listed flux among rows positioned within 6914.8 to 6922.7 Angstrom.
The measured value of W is 16.02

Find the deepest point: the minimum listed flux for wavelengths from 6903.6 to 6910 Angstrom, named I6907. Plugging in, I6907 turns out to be 17.25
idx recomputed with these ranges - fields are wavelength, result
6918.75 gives 16.48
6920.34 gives 20.31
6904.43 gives 18.75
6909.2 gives 17.25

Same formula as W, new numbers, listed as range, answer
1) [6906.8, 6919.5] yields 14.09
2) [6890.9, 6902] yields 12.7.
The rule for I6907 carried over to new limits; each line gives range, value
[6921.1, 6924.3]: 15.47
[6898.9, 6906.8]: 18.29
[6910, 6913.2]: 19.27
